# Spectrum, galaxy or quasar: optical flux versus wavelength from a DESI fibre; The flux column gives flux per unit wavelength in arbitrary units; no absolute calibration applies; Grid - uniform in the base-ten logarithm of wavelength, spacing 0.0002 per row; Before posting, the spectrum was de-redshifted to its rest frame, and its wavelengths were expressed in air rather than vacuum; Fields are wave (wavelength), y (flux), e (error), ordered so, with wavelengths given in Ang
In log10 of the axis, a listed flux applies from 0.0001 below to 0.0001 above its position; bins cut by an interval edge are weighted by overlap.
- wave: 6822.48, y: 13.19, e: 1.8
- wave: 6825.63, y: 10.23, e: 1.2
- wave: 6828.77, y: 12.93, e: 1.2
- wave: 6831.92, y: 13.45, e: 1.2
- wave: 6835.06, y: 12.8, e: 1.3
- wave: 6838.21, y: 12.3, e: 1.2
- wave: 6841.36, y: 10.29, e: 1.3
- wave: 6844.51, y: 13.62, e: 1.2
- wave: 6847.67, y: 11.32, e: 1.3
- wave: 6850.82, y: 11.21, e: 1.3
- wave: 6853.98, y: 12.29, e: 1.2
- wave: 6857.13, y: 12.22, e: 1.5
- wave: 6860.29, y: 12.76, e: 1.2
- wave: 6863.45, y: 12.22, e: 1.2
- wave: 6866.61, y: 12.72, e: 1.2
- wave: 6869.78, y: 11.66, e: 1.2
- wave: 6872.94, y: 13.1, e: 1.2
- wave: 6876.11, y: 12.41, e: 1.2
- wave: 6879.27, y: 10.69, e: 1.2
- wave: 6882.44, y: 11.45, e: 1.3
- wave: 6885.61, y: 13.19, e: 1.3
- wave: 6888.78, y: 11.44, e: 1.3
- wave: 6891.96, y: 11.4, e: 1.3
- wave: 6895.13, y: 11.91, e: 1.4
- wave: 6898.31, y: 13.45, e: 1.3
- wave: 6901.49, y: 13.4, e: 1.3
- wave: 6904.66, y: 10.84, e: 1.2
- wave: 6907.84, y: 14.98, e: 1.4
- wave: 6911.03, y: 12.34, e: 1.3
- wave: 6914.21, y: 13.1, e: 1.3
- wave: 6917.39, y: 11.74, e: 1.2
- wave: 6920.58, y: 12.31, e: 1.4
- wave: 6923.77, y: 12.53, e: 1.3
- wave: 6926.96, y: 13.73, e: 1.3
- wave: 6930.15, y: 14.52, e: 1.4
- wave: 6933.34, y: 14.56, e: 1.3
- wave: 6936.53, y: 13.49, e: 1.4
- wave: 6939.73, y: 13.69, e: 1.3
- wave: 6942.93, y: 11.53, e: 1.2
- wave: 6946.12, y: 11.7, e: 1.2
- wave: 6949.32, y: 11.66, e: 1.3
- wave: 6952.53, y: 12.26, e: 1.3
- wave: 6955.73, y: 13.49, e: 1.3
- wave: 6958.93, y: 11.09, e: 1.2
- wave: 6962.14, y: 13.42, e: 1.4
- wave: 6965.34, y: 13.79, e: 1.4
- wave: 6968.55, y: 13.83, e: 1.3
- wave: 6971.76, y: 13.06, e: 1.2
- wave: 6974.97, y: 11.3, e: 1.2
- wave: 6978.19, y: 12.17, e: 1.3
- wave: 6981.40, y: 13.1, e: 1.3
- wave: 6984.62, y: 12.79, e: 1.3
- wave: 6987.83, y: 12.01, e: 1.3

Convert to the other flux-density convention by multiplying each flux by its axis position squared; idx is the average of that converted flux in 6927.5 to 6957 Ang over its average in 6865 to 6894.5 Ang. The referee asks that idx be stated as 1.1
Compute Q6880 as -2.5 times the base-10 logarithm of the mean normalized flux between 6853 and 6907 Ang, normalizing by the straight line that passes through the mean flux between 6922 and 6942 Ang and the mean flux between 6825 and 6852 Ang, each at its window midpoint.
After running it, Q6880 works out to 0.05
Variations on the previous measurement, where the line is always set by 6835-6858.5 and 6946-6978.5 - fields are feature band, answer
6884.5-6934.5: -0.046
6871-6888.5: 0.002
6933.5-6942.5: -0.086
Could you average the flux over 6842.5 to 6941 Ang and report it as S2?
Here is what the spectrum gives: 12.6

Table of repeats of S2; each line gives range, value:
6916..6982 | 12.8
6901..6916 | 12.9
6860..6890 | 12.1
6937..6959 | 12.3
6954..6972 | 13.1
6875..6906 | 12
